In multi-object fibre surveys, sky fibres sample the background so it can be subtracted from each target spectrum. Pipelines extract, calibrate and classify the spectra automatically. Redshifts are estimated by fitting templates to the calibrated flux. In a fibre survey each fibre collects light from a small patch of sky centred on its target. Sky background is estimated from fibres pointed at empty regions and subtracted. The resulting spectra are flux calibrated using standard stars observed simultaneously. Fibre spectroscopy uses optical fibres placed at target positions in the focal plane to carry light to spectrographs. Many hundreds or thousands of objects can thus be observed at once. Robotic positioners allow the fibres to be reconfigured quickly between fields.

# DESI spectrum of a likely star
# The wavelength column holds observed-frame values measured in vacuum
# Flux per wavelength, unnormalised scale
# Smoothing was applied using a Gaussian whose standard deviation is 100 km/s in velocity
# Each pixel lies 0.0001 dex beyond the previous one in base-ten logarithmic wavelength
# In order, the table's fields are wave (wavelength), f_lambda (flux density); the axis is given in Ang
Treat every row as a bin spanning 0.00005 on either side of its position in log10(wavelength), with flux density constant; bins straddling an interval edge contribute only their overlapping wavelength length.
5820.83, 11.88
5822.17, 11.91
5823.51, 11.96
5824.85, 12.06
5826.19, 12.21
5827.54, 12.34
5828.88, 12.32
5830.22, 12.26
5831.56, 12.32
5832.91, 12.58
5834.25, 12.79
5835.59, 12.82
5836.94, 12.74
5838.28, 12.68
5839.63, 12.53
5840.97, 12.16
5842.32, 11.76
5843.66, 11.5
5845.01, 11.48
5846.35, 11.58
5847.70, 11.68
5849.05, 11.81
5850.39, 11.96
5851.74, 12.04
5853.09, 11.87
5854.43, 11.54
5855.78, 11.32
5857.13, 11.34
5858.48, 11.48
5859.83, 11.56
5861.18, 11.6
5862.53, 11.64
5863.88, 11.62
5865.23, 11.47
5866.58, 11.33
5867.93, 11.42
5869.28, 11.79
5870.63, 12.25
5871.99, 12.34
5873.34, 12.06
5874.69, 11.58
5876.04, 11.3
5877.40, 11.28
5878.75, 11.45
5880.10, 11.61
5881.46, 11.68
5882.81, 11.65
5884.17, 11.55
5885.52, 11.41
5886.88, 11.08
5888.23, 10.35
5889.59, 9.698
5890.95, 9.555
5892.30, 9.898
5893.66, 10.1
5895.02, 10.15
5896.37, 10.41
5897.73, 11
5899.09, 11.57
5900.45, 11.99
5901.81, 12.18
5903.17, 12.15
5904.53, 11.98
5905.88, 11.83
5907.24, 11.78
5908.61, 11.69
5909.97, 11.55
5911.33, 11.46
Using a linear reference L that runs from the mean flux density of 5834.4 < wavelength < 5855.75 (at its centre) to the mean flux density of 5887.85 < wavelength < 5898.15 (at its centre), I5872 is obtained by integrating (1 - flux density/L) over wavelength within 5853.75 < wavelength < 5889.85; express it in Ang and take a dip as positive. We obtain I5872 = -1.8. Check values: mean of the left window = 12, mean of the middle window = 11.5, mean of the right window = 10.1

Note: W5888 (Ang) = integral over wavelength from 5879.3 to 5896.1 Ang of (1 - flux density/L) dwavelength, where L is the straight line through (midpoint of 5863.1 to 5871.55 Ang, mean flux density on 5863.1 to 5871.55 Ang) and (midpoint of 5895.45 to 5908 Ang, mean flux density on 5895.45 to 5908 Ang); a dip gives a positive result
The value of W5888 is 1.32 Ang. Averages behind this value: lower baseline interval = 11.7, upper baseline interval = 11.6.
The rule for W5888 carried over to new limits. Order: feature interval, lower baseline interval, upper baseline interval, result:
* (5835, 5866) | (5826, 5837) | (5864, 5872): 0.6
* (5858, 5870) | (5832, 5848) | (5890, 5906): 0.2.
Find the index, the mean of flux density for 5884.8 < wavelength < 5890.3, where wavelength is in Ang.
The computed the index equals 10.6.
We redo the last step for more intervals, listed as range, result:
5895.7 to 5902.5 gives 11.4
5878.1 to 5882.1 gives 11.6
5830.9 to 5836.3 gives 12.6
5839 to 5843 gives 12.2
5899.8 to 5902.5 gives 12.1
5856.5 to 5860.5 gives 11.5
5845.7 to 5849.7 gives 11.7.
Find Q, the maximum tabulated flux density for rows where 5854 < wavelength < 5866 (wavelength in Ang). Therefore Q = 11.64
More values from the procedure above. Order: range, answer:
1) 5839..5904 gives 12.53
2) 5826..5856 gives 12.82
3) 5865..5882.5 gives 12.34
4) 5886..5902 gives 12.18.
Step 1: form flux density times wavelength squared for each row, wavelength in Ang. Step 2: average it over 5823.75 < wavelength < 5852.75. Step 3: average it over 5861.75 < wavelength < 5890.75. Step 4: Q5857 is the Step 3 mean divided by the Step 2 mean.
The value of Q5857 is 1.0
